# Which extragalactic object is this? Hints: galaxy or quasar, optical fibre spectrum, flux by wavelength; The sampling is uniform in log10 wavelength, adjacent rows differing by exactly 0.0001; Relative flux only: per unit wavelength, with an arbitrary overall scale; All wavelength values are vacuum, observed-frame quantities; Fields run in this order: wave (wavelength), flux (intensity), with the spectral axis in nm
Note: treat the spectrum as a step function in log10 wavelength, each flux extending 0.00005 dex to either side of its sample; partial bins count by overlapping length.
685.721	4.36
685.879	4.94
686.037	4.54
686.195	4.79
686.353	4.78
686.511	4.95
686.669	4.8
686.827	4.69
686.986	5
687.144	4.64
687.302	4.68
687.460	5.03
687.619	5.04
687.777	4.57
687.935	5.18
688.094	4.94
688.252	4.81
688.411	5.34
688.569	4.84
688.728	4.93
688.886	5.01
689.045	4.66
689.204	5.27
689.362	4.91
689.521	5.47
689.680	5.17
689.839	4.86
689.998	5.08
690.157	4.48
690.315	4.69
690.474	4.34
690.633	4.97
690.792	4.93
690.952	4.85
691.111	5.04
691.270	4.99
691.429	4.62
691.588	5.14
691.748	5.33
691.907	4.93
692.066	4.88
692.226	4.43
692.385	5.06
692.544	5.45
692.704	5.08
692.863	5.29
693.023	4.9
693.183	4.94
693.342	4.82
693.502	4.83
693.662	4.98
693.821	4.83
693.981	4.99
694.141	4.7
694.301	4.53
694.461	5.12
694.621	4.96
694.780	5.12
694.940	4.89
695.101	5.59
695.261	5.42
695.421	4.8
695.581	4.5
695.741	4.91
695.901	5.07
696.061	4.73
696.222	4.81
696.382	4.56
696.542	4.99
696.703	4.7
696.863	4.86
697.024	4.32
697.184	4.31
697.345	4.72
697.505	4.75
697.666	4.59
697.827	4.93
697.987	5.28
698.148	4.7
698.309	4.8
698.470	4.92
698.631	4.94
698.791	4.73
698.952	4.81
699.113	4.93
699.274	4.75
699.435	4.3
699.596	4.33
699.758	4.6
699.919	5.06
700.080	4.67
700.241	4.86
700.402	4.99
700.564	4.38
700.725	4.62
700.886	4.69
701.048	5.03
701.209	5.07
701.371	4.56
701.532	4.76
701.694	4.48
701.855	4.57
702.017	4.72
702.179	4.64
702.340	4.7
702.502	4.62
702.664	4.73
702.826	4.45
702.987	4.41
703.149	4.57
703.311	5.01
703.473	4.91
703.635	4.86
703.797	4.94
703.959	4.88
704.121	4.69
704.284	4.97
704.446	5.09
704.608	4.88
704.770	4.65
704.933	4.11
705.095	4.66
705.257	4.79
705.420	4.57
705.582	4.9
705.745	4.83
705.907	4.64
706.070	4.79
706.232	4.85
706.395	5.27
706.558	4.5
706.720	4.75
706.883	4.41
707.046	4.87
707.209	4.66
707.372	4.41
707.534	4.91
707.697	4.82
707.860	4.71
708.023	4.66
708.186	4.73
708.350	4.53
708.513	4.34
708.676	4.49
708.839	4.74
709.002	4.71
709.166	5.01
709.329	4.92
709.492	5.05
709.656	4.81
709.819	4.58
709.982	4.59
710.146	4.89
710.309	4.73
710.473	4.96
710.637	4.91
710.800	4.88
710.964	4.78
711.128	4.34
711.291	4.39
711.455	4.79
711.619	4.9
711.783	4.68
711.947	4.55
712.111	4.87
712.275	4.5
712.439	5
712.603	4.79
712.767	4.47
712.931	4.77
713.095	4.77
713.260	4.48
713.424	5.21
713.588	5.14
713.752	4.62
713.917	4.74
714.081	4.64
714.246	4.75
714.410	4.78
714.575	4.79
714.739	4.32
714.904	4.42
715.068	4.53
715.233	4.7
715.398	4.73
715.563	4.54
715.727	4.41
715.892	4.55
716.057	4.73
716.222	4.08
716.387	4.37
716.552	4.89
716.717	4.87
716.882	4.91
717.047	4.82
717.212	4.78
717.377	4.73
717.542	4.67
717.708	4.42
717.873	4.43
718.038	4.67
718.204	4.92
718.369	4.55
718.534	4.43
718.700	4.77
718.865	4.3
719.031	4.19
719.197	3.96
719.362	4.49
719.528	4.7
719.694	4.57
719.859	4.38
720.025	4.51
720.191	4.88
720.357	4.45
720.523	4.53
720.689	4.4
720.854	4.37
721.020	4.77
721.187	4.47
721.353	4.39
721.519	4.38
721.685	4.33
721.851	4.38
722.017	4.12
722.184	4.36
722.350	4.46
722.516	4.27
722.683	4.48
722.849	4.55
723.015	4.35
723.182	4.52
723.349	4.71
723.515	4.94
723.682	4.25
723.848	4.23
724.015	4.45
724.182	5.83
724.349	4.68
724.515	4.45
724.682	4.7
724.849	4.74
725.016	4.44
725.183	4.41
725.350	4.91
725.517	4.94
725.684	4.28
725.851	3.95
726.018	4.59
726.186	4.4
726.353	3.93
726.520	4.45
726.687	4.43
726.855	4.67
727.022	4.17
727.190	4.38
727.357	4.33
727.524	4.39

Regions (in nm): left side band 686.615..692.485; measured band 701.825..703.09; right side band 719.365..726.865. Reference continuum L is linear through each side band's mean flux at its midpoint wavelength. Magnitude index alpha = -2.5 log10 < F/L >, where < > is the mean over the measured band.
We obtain 0.03 mag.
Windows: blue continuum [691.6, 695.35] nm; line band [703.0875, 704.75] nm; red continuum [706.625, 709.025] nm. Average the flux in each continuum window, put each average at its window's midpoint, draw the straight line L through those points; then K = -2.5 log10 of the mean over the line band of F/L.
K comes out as -0.03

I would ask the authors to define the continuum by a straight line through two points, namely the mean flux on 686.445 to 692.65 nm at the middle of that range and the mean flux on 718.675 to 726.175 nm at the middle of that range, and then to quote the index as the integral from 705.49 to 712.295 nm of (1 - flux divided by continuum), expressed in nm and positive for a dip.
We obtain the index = -0.08 nm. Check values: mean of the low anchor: 4.92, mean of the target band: 4.73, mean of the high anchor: 4.5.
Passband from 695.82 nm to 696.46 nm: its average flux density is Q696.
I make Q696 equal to 4.79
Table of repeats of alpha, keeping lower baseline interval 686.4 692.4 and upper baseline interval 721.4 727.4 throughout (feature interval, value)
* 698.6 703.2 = 0.019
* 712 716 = -0.018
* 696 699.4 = 0.010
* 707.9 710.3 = -0.011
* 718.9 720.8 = 0.021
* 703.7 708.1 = -0.009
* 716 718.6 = -0.017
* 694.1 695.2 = -0.035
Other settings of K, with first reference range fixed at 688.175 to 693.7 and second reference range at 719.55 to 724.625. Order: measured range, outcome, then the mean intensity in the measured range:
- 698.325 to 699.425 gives 0.007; 4.81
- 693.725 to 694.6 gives 0.014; 4.85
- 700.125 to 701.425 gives 0.009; 4.78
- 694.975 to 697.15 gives 0.006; 4.85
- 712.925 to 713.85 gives -0.044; 4.83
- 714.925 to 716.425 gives 0.022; 4.52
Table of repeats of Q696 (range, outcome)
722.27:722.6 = 4.36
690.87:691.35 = 4.95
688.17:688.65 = 5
